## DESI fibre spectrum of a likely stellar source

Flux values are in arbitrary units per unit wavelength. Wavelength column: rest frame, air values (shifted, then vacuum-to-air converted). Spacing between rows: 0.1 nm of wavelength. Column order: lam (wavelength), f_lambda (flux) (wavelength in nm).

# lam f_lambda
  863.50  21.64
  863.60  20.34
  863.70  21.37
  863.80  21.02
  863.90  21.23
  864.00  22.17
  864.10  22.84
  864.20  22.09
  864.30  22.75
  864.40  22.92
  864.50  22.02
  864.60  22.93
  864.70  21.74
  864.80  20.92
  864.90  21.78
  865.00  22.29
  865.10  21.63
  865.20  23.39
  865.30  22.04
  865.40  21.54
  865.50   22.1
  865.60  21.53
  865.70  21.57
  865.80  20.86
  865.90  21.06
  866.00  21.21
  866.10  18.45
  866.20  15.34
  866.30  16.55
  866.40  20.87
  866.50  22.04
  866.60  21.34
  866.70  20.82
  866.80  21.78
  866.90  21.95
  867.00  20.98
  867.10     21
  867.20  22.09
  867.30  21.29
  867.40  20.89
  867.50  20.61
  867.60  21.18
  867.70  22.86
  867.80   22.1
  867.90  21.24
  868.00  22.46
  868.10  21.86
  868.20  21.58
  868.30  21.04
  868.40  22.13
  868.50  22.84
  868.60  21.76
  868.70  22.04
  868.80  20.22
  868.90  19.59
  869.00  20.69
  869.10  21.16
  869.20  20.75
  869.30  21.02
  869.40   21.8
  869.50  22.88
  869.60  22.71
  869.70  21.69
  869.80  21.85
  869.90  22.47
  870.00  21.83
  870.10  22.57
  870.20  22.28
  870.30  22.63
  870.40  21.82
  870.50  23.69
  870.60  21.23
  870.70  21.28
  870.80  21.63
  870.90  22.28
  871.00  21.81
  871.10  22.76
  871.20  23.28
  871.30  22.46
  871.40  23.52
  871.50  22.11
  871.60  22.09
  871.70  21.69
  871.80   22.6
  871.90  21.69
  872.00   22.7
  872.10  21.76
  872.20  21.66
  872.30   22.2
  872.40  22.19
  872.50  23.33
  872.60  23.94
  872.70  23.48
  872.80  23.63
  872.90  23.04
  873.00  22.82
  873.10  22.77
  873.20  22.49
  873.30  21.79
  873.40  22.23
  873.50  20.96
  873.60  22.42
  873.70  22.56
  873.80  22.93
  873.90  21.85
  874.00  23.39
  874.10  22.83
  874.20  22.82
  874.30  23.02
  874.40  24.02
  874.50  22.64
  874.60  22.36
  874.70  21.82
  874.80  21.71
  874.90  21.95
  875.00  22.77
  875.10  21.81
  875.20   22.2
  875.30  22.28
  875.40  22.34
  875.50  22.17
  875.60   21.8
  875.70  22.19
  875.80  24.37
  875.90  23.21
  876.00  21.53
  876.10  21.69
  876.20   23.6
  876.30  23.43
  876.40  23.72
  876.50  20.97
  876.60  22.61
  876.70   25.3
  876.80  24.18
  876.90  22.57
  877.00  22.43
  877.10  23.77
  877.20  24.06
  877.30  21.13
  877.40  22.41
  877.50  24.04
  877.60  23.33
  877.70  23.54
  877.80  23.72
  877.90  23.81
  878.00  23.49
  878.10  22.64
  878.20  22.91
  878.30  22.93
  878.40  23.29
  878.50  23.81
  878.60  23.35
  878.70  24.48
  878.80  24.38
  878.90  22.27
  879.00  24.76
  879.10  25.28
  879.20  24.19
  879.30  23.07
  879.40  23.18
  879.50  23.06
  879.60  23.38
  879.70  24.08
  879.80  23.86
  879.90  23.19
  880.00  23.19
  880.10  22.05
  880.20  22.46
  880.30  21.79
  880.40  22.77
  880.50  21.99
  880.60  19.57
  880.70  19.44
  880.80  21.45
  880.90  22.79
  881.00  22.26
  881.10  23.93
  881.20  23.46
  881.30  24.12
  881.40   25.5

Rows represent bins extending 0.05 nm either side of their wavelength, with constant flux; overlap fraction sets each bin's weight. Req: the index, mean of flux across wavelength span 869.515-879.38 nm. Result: 22.7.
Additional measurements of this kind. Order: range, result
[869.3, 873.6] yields 22.4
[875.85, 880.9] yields 23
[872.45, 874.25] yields 22.7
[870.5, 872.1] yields 22.2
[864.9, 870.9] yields 21.4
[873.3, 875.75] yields 22.4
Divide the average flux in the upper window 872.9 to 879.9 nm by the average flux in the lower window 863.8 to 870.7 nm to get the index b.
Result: 1.07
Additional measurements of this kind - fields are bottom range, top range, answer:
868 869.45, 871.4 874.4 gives 1.06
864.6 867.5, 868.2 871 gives 1.03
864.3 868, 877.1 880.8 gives 1.08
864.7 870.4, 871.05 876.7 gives 1.06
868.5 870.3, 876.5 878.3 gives 1.07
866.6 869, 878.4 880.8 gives 1.07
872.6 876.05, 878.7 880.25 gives 1.04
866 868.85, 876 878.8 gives 1.10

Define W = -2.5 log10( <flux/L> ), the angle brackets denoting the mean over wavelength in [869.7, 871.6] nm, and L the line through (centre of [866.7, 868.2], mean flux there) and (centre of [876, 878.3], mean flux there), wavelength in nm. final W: -0.01 mag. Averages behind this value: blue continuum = 21.6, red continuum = 23.1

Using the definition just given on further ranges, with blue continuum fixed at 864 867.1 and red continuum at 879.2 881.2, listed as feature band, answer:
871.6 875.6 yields -0.02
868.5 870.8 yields 0.00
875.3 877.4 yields -0.03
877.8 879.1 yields -0.06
